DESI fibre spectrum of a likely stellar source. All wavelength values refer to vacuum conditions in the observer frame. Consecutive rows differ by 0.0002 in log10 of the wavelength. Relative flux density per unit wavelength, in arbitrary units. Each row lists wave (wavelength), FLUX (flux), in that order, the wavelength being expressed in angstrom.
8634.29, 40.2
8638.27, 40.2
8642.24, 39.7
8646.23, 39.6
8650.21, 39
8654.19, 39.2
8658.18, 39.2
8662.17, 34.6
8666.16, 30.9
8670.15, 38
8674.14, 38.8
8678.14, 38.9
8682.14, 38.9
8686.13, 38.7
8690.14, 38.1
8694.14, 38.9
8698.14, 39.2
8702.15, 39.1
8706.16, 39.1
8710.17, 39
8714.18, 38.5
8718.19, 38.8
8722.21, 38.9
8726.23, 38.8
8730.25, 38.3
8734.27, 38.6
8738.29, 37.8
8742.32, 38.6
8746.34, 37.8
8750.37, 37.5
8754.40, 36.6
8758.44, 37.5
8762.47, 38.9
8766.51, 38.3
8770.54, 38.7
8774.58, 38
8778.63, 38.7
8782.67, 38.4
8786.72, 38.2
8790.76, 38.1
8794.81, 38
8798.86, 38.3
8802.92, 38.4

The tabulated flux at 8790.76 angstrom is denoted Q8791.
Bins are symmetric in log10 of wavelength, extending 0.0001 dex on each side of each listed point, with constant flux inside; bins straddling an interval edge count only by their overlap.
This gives 38.1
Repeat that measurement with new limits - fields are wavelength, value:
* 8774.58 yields 38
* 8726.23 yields 38.8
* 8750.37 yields 37.5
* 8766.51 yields 38.3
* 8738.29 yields 37.8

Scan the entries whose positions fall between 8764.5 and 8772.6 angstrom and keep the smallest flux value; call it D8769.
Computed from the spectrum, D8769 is 38.3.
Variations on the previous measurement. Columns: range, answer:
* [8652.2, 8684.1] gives 30.9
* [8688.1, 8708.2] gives 38.1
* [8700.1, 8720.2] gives 38.5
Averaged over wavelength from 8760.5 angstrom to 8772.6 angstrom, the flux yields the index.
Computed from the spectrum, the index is 38.6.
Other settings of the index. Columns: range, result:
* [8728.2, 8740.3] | 38.2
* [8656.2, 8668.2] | 34.9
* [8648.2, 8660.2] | 39.1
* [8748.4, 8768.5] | 37.7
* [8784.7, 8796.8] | 38.1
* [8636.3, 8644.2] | 40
